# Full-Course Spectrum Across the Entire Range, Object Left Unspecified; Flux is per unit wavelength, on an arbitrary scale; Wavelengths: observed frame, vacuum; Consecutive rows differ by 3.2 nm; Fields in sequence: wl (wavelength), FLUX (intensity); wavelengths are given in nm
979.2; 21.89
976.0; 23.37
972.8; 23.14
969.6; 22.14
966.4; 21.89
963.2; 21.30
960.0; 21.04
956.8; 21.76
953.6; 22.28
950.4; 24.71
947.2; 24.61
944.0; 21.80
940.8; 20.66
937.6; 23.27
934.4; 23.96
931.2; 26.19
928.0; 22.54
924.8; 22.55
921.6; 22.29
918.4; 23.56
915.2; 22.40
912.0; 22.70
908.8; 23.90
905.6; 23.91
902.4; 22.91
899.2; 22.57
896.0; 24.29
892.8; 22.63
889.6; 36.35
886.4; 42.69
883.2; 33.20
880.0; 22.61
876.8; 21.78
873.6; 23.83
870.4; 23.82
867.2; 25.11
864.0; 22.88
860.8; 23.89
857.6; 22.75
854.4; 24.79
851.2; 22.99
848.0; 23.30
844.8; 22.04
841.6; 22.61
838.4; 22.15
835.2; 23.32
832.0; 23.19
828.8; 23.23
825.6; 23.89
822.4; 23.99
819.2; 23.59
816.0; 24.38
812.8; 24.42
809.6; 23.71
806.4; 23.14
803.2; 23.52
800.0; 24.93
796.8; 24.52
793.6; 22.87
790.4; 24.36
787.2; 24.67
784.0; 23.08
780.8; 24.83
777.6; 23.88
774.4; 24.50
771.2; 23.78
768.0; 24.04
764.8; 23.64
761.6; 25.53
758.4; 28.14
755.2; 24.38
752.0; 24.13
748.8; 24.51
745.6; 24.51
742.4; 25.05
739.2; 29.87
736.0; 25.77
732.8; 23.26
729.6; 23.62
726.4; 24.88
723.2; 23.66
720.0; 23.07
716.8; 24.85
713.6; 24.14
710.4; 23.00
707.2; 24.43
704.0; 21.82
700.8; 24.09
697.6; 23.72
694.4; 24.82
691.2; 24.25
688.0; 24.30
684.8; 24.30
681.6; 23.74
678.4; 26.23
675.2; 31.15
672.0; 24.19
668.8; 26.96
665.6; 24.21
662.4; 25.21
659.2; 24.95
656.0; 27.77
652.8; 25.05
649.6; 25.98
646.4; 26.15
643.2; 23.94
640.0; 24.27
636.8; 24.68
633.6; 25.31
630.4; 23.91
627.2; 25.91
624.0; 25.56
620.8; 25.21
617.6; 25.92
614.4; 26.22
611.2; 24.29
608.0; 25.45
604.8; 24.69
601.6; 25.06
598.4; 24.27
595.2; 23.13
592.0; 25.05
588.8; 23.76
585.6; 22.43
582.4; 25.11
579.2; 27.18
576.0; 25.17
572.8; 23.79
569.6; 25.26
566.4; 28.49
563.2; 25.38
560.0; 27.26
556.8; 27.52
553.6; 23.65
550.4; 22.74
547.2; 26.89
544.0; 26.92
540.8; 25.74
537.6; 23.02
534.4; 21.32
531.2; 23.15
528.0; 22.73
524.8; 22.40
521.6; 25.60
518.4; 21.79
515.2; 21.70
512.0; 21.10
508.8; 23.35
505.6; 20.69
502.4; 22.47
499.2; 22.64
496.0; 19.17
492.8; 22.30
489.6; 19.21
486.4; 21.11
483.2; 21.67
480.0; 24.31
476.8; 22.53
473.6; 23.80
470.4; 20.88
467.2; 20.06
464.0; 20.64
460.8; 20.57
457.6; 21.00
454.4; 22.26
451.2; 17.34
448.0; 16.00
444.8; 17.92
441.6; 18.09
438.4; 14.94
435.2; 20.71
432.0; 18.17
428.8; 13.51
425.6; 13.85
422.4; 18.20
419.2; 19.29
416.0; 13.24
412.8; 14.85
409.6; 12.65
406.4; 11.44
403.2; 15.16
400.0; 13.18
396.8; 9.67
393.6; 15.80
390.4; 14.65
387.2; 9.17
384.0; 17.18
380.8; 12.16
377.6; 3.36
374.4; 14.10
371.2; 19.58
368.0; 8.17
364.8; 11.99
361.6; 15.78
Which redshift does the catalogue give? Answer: 0.35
